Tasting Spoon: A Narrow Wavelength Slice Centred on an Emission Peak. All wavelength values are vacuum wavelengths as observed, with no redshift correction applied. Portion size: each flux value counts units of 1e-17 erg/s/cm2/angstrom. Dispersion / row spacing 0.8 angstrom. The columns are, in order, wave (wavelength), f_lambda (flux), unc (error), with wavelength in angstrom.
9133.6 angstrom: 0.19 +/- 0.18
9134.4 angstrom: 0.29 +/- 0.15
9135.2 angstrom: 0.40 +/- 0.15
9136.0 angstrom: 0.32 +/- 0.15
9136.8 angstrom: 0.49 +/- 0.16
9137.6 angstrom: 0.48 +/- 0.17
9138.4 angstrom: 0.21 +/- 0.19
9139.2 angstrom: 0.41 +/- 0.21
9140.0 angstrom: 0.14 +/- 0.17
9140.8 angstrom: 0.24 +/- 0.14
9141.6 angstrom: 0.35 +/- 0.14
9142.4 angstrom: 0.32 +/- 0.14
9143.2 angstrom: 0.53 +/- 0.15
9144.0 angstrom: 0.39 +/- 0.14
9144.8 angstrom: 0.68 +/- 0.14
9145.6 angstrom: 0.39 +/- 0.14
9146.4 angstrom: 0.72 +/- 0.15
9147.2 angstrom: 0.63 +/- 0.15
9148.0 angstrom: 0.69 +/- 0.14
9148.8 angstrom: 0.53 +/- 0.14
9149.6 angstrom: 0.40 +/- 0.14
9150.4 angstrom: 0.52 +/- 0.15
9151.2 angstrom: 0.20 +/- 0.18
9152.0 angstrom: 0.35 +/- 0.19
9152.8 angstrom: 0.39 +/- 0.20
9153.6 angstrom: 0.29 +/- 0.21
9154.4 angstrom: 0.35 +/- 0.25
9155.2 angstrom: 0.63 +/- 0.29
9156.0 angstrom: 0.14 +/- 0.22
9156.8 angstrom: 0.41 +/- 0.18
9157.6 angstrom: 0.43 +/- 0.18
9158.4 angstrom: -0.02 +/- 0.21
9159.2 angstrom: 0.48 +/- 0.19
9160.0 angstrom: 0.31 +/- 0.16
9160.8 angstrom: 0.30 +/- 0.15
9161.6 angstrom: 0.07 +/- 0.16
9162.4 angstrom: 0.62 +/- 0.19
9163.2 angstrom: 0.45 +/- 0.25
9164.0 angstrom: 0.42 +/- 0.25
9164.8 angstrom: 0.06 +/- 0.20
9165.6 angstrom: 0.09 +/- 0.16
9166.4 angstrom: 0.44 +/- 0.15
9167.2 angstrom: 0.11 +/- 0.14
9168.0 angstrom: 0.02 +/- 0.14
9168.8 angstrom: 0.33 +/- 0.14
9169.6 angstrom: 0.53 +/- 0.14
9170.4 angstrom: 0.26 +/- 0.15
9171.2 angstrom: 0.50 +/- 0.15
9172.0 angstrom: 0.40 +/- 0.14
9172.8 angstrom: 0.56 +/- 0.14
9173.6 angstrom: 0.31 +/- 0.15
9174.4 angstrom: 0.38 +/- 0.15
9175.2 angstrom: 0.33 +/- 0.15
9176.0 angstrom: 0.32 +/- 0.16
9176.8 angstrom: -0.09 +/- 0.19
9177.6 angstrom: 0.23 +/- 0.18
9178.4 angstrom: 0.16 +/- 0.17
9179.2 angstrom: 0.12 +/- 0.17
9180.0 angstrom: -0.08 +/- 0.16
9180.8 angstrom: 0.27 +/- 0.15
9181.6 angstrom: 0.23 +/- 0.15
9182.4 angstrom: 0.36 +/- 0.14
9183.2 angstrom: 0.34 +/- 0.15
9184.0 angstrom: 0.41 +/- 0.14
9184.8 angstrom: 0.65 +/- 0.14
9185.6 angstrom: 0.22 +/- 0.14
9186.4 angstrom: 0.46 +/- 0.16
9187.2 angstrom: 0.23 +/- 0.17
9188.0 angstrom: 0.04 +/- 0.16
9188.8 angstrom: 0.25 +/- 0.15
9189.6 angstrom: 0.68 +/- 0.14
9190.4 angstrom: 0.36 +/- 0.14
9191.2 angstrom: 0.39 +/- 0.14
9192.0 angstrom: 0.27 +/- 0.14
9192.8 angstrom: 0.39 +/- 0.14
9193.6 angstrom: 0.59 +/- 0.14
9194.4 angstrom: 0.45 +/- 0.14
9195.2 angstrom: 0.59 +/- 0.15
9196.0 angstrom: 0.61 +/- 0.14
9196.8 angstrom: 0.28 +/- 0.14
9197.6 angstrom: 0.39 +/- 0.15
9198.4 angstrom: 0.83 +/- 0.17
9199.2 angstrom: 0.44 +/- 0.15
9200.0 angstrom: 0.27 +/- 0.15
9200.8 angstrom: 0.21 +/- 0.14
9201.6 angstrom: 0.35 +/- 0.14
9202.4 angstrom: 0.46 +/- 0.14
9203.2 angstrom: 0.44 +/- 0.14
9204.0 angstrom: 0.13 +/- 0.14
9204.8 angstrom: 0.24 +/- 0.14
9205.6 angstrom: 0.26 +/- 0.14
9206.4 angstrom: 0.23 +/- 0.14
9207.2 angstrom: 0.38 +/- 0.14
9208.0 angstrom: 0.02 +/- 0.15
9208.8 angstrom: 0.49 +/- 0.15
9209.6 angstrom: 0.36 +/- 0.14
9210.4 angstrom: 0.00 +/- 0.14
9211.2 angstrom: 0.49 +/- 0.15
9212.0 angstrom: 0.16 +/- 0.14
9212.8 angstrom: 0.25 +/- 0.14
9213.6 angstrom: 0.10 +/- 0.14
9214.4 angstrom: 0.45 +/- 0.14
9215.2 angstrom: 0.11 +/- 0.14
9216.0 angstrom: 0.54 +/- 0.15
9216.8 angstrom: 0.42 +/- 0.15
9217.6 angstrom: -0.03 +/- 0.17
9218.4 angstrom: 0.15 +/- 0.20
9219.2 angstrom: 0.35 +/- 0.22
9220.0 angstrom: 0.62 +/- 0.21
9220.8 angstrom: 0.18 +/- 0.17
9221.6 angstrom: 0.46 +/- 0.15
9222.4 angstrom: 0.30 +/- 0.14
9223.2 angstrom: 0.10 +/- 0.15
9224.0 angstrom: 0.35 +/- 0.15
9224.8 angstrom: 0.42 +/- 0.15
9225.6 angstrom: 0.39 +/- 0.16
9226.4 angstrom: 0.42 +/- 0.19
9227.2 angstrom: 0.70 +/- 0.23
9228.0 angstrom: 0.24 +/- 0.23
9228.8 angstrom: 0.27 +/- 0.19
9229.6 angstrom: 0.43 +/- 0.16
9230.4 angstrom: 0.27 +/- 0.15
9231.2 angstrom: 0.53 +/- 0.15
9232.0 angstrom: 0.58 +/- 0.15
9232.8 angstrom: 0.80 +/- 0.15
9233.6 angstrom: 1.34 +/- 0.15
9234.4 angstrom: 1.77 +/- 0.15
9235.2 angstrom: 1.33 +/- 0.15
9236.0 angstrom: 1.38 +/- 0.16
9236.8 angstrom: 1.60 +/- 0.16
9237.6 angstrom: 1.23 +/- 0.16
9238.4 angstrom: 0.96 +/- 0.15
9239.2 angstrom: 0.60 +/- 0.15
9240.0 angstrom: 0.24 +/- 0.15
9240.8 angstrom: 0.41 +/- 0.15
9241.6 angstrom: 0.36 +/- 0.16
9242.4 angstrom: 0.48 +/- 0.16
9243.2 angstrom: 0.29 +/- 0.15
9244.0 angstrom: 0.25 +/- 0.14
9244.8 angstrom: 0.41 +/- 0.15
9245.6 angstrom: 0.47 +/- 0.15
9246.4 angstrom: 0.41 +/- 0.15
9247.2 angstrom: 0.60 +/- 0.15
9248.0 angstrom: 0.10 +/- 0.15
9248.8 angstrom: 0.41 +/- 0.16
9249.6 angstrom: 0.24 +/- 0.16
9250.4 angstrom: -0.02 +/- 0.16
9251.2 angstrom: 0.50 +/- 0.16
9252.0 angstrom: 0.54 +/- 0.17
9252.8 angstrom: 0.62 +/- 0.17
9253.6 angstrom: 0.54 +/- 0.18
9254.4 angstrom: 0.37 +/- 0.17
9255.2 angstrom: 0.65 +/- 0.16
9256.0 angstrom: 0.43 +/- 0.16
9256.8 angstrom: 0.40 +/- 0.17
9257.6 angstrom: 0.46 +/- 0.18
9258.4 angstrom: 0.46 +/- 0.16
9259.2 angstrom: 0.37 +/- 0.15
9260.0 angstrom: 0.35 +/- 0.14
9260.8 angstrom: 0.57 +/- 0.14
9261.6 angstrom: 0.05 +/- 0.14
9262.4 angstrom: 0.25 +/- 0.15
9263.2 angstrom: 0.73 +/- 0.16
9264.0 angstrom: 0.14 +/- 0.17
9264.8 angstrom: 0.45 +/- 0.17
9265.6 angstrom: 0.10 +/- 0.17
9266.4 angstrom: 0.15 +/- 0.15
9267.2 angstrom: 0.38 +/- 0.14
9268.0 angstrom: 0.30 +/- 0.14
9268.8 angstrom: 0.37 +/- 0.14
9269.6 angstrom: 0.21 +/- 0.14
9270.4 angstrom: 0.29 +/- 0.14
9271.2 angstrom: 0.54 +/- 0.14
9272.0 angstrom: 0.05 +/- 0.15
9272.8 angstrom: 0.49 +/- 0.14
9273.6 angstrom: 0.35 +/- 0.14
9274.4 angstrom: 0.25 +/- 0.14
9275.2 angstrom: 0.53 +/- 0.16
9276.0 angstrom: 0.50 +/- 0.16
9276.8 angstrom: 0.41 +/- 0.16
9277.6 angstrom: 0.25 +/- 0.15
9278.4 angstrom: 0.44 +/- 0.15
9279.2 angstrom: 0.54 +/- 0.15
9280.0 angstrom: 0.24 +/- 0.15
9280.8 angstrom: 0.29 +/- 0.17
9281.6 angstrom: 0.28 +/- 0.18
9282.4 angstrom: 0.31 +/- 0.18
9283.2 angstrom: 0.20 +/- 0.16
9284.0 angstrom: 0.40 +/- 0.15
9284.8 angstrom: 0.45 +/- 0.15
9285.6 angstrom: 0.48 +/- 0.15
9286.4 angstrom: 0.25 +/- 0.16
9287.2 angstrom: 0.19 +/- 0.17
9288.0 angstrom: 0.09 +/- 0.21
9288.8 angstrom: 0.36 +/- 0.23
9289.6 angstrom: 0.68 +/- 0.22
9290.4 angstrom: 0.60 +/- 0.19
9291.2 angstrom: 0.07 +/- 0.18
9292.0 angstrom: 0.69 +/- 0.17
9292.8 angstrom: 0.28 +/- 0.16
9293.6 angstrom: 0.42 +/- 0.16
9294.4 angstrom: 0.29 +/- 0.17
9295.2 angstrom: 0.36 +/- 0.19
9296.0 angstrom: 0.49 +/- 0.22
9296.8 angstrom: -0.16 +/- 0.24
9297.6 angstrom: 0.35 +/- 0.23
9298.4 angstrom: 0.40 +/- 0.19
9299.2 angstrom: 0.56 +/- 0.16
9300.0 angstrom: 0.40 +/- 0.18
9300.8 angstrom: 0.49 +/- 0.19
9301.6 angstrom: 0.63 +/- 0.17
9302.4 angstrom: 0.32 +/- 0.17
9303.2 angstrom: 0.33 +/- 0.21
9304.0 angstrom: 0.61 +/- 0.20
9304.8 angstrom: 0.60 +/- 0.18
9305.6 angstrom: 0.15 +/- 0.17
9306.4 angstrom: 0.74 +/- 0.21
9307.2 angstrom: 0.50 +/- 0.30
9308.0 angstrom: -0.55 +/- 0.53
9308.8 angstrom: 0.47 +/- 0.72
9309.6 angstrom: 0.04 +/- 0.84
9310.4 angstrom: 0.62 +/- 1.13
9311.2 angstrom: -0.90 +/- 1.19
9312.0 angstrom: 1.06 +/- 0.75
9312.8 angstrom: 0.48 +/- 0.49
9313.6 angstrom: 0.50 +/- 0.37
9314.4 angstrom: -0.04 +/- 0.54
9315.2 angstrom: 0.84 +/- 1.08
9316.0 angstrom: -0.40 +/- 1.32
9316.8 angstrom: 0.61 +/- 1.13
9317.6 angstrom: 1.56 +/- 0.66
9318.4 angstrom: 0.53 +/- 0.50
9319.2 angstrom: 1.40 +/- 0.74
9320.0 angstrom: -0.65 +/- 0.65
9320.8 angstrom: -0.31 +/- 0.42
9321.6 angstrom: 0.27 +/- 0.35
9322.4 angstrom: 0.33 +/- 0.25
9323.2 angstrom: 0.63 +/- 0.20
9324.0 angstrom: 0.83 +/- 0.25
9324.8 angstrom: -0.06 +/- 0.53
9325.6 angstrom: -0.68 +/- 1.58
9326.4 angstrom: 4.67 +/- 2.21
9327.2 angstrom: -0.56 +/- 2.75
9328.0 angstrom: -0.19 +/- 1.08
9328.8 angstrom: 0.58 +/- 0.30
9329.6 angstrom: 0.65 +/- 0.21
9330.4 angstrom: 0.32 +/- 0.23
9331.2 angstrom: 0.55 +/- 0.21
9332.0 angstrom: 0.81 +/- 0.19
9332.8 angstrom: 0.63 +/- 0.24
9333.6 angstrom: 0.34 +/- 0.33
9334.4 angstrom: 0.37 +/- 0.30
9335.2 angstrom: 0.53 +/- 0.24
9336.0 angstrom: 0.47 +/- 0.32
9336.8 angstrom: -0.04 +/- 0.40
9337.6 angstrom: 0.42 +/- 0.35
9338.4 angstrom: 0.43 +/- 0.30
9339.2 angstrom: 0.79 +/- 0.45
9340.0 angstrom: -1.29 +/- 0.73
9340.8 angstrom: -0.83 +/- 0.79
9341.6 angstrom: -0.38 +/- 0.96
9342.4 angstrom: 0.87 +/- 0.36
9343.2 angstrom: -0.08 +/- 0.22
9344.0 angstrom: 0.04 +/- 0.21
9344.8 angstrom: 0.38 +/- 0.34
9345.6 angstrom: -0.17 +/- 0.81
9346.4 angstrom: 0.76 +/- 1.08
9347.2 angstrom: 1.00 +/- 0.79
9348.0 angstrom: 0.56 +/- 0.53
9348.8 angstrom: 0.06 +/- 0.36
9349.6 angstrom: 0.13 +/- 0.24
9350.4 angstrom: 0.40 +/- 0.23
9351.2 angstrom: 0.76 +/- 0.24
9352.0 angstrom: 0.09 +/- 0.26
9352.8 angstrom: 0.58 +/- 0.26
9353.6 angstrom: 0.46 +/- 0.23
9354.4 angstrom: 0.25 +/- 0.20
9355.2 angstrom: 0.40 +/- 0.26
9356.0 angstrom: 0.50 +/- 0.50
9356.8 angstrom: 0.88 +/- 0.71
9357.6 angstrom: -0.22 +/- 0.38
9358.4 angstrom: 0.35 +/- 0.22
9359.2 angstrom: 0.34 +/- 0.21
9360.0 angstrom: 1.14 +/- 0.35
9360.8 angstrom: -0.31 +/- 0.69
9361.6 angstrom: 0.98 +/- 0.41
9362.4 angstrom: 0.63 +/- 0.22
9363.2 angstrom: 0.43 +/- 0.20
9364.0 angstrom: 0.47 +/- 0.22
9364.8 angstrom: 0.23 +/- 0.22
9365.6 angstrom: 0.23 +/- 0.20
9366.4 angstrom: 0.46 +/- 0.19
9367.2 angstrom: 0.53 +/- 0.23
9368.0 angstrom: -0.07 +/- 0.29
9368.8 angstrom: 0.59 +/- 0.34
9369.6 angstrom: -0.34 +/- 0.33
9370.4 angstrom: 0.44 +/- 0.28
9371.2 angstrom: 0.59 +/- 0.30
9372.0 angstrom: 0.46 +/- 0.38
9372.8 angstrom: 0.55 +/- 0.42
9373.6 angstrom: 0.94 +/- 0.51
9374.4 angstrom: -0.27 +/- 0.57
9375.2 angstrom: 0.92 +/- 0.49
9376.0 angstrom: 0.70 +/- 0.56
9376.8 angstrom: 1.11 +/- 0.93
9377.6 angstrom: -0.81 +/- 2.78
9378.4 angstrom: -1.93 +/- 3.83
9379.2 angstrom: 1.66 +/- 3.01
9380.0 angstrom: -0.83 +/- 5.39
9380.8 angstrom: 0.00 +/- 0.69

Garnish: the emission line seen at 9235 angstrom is [O III]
